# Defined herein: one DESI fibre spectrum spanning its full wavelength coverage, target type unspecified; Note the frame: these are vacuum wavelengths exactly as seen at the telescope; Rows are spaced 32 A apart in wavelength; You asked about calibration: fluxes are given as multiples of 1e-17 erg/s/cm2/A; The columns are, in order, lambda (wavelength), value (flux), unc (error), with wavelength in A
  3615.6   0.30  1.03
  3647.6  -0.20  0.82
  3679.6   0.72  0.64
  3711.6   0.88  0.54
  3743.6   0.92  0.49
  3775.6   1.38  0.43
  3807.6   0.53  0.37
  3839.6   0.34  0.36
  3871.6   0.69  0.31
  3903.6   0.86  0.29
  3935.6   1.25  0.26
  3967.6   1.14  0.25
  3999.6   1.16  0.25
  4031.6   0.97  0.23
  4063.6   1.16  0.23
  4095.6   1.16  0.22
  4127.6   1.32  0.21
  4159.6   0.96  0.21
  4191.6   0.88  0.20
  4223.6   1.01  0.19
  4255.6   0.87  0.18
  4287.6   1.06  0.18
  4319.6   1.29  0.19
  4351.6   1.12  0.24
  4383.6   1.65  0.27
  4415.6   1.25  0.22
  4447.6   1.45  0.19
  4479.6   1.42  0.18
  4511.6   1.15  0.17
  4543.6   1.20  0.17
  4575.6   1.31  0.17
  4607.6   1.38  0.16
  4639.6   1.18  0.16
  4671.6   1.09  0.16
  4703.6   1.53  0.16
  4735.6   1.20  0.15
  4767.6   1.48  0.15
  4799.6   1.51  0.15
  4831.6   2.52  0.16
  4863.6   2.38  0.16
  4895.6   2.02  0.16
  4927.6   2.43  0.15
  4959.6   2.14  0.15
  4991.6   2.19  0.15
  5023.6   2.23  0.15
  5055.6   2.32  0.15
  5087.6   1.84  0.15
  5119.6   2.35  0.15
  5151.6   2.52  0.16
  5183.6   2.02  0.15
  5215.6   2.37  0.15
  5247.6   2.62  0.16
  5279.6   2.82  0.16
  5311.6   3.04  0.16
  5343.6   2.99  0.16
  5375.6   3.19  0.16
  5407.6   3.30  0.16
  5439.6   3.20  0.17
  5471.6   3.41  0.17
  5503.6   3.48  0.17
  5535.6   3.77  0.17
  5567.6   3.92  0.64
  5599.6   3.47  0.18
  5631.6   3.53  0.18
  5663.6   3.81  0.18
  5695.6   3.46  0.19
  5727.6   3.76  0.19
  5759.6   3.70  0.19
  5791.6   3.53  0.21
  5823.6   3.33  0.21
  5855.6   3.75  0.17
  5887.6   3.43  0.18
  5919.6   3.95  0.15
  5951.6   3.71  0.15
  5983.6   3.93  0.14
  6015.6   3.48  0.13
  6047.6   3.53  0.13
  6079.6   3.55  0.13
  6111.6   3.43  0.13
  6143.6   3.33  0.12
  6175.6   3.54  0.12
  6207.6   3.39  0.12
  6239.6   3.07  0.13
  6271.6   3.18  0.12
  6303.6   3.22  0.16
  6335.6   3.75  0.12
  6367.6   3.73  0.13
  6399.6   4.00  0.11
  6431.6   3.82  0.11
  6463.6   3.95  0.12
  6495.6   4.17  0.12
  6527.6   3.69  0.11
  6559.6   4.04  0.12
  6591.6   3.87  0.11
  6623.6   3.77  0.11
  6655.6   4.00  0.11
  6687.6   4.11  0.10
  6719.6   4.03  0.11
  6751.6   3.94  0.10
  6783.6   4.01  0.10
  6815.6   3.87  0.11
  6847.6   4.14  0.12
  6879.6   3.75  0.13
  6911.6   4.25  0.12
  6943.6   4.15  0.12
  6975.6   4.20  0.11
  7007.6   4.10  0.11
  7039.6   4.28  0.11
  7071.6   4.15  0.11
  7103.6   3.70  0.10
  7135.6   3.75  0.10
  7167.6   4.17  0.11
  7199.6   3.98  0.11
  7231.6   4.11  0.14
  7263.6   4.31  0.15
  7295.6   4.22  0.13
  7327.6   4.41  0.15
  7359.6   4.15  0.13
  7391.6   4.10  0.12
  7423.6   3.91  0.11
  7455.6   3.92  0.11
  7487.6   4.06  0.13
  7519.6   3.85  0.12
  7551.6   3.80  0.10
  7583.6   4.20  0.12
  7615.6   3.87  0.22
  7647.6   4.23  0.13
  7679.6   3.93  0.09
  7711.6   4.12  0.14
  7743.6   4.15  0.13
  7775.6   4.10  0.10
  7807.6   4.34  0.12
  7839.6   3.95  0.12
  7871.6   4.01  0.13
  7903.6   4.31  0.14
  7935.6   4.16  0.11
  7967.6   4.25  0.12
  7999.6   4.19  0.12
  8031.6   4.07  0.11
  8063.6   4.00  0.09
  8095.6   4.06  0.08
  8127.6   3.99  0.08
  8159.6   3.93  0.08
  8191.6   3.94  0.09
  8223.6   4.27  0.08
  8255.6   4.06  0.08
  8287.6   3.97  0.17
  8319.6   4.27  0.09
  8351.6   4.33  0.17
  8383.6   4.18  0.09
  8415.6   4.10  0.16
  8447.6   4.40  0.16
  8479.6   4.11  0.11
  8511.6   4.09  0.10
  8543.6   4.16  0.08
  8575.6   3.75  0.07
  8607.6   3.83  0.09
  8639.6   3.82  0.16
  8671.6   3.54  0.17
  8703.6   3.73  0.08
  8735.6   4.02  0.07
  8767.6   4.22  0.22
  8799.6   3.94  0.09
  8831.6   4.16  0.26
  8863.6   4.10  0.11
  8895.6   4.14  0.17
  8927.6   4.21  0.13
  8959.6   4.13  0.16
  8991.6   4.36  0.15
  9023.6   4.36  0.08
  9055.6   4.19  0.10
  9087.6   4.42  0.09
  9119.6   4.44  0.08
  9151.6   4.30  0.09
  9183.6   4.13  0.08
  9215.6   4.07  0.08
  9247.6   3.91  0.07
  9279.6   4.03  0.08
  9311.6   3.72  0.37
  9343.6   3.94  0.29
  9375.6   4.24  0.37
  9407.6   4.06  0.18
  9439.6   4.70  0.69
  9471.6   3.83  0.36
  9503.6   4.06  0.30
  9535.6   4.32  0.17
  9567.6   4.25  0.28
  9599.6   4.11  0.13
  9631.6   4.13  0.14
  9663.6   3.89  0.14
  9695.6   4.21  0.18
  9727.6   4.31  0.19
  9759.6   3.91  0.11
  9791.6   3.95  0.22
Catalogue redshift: 0.207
